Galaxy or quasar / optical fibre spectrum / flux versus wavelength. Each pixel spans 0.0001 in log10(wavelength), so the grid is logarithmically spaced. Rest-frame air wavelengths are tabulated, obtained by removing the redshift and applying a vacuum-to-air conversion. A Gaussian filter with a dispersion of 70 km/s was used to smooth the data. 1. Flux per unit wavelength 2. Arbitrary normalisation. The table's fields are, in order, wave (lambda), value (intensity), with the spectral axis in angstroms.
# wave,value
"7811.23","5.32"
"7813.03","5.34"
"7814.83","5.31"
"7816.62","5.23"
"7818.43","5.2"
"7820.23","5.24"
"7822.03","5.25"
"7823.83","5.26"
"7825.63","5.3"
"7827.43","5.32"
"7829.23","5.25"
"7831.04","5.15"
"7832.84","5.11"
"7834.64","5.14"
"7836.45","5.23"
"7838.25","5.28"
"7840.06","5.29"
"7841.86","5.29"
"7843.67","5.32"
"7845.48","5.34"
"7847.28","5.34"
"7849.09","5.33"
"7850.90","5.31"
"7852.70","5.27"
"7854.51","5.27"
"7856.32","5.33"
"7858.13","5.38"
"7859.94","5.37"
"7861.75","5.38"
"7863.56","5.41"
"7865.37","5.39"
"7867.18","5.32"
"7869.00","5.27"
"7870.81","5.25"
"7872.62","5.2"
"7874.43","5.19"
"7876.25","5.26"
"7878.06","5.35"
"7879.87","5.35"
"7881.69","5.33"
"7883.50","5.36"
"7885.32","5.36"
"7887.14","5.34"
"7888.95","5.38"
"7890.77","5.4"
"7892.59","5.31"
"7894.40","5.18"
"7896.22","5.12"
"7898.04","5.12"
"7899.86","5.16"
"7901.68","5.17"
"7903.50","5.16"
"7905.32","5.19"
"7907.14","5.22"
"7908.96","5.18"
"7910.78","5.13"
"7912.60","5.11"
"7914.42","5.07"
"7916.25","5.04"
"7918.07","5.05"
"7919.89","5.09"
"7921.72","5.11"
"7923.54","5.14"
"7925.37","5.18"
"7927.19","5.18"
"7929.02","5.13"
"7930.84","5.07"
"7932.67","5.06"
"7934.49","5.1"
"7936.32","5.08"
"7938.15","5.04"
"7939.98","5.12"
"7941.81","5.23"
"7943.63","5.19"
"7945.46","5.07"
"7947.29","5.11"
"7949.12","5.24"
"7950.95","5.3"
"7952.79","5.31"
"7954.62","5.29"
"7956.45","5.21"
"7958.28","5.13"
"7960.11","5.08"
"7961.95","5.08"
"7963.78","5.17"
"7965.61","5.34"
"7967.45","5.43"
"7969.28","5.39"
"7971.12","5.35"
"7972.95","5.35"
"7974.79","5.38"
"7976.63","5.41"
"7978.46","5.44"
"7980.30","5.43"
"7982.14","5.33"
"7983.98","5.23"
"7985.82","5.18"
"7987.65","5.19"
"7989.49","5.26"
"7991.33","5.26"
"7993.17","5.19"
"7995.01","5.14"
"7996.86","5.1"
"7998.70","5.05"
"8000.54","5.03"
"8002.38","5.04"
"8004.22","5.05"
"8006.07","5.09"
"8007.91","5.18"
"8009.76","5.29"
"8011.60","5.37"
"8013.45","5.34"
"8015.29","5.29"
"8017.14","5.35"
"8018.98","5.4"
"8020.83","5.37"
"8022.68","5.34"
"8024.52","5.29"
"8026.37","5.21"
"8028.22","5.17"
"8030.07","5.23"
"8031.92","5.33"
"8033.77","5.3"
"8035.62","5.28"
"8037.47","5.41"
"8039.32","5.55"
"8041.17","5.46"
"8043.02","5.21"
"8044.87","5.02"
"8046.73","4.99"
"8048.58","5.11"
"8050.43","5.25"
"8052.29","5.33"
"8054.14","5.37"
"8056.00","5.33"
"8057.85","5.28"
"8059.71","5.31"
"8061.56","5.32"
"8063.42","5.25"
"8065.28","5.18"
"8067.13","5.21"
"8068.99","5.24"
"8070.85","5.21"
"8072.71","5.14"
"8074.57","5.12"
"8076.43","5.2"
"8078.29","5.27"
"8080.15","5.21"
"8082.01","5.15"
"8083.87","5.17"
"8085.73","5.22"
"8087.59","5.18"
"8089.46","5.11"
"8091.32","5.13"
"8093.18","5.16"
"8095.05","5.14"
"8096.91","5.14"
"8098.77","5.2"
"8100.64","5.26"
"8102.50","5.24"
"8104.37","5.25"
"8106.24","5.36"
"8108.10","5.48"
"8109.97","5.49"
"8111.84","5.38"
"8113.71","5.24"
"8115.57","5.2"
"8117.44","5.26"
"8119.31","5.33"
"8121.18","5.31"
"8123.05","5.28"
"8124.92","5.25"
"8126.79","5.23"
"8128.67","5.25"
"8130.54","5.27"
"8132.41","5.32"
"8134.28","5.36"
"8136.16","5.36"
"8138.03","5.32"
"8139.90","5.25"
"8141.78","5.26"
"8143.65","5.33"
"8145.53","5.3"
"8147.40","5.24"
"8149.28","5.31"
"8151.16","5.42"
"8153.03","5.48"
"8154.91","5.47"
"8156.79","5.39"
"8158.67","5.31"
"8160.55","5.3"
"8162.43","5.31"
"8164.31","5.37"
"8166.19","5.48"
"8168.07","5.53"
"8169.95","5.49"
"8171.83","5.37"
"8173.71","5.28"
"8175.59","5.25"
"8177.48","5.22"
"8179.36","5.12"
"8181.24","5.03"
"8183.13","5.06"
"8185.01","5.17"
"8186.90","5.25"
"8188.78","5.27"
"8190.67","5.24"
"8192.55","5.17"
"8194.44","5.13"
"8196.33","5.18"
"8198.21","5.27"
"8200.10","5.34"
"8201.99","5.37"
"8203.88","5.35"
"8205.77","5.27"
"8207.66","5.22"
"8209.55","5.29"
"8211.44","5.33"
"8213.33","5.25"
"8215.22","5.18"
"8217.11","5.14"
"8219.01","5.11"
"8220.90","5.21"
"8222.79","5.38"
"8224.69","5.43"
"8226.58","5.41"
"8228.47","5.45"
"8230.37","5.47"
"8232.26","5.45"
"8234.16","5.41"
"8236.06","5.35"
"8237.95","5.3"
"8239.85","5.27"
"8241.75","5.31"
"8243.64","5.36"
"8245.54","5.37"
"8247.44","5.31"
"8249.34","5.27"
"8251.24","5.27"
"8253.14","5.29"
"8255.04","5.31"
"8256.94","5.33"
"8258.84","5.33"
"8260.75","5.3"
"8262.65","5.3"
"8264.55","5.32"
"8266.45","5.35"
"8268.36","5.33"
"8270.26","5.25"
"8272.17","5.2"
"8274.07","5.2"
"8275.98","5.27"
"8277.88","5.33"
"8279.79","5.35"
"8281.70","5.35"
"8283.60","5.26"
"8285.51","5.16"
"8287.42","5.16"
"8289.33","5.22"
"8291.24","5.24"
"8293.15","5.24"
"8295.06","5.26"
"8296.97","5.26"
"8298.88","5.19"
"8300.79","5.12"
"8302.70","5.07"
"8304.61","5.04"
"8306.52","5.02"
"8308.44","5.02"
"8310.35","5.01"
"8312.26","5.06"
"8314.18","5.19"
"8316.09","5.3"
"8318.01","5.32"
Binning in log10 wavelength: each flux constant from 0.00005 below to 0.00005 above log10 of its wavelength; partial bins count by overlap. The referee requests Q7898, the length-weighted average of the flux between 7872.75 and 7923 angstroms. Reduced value 5.21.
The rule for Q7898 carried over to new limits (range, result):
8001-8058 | 5.26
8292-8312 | 5.12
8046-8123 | 5.24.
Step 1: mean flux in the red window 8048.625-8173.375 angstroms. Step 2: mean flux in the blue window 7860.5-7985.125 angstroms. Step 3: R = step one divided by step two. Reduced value 1.01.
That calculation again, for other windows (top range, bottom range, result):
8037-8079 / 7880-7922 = 1.01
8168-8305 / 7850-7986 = 1.01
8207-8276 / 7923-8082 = 1.01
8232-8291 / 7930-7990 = 1.01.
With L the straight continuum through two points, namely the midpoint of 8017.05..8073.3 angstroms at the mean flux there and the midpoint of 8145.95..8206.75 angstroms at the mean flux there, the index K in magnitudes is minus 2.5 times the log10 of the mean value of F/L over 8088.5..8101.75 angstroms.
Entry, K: 0.02 mag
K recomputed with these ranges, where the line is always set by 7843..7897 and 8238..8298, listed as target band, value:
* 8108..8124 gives -0.01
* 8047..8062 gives 0.00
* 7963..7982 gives -0.01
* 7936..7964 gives 0.03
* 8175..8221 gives 0.01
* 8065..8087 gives 0.02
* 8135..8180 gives -0.01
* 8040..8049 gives 0.03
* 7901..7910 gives 0.03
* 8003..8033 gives 0.01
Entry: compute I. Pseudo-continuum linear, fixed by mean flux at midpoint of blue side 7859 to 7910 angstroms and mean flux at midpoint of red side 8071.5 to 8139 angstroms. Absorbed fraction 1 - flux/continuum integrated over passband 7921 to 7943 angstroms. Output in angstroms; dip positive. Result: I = 0.6 angstroms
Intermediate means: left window 5.28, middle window 5.12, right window 5.25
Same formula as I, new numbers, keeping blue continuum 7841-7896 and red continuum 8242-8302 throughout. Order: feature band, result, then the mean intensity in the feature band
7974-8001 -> 0.3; 5.24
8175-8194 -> 0.4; 5.17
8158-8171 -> -0.3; 5.4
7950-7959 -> 0.1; 5.25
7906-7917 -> 0.4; 5.13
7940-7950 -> 0.3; 5.17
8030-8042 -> -0.2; 5.38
